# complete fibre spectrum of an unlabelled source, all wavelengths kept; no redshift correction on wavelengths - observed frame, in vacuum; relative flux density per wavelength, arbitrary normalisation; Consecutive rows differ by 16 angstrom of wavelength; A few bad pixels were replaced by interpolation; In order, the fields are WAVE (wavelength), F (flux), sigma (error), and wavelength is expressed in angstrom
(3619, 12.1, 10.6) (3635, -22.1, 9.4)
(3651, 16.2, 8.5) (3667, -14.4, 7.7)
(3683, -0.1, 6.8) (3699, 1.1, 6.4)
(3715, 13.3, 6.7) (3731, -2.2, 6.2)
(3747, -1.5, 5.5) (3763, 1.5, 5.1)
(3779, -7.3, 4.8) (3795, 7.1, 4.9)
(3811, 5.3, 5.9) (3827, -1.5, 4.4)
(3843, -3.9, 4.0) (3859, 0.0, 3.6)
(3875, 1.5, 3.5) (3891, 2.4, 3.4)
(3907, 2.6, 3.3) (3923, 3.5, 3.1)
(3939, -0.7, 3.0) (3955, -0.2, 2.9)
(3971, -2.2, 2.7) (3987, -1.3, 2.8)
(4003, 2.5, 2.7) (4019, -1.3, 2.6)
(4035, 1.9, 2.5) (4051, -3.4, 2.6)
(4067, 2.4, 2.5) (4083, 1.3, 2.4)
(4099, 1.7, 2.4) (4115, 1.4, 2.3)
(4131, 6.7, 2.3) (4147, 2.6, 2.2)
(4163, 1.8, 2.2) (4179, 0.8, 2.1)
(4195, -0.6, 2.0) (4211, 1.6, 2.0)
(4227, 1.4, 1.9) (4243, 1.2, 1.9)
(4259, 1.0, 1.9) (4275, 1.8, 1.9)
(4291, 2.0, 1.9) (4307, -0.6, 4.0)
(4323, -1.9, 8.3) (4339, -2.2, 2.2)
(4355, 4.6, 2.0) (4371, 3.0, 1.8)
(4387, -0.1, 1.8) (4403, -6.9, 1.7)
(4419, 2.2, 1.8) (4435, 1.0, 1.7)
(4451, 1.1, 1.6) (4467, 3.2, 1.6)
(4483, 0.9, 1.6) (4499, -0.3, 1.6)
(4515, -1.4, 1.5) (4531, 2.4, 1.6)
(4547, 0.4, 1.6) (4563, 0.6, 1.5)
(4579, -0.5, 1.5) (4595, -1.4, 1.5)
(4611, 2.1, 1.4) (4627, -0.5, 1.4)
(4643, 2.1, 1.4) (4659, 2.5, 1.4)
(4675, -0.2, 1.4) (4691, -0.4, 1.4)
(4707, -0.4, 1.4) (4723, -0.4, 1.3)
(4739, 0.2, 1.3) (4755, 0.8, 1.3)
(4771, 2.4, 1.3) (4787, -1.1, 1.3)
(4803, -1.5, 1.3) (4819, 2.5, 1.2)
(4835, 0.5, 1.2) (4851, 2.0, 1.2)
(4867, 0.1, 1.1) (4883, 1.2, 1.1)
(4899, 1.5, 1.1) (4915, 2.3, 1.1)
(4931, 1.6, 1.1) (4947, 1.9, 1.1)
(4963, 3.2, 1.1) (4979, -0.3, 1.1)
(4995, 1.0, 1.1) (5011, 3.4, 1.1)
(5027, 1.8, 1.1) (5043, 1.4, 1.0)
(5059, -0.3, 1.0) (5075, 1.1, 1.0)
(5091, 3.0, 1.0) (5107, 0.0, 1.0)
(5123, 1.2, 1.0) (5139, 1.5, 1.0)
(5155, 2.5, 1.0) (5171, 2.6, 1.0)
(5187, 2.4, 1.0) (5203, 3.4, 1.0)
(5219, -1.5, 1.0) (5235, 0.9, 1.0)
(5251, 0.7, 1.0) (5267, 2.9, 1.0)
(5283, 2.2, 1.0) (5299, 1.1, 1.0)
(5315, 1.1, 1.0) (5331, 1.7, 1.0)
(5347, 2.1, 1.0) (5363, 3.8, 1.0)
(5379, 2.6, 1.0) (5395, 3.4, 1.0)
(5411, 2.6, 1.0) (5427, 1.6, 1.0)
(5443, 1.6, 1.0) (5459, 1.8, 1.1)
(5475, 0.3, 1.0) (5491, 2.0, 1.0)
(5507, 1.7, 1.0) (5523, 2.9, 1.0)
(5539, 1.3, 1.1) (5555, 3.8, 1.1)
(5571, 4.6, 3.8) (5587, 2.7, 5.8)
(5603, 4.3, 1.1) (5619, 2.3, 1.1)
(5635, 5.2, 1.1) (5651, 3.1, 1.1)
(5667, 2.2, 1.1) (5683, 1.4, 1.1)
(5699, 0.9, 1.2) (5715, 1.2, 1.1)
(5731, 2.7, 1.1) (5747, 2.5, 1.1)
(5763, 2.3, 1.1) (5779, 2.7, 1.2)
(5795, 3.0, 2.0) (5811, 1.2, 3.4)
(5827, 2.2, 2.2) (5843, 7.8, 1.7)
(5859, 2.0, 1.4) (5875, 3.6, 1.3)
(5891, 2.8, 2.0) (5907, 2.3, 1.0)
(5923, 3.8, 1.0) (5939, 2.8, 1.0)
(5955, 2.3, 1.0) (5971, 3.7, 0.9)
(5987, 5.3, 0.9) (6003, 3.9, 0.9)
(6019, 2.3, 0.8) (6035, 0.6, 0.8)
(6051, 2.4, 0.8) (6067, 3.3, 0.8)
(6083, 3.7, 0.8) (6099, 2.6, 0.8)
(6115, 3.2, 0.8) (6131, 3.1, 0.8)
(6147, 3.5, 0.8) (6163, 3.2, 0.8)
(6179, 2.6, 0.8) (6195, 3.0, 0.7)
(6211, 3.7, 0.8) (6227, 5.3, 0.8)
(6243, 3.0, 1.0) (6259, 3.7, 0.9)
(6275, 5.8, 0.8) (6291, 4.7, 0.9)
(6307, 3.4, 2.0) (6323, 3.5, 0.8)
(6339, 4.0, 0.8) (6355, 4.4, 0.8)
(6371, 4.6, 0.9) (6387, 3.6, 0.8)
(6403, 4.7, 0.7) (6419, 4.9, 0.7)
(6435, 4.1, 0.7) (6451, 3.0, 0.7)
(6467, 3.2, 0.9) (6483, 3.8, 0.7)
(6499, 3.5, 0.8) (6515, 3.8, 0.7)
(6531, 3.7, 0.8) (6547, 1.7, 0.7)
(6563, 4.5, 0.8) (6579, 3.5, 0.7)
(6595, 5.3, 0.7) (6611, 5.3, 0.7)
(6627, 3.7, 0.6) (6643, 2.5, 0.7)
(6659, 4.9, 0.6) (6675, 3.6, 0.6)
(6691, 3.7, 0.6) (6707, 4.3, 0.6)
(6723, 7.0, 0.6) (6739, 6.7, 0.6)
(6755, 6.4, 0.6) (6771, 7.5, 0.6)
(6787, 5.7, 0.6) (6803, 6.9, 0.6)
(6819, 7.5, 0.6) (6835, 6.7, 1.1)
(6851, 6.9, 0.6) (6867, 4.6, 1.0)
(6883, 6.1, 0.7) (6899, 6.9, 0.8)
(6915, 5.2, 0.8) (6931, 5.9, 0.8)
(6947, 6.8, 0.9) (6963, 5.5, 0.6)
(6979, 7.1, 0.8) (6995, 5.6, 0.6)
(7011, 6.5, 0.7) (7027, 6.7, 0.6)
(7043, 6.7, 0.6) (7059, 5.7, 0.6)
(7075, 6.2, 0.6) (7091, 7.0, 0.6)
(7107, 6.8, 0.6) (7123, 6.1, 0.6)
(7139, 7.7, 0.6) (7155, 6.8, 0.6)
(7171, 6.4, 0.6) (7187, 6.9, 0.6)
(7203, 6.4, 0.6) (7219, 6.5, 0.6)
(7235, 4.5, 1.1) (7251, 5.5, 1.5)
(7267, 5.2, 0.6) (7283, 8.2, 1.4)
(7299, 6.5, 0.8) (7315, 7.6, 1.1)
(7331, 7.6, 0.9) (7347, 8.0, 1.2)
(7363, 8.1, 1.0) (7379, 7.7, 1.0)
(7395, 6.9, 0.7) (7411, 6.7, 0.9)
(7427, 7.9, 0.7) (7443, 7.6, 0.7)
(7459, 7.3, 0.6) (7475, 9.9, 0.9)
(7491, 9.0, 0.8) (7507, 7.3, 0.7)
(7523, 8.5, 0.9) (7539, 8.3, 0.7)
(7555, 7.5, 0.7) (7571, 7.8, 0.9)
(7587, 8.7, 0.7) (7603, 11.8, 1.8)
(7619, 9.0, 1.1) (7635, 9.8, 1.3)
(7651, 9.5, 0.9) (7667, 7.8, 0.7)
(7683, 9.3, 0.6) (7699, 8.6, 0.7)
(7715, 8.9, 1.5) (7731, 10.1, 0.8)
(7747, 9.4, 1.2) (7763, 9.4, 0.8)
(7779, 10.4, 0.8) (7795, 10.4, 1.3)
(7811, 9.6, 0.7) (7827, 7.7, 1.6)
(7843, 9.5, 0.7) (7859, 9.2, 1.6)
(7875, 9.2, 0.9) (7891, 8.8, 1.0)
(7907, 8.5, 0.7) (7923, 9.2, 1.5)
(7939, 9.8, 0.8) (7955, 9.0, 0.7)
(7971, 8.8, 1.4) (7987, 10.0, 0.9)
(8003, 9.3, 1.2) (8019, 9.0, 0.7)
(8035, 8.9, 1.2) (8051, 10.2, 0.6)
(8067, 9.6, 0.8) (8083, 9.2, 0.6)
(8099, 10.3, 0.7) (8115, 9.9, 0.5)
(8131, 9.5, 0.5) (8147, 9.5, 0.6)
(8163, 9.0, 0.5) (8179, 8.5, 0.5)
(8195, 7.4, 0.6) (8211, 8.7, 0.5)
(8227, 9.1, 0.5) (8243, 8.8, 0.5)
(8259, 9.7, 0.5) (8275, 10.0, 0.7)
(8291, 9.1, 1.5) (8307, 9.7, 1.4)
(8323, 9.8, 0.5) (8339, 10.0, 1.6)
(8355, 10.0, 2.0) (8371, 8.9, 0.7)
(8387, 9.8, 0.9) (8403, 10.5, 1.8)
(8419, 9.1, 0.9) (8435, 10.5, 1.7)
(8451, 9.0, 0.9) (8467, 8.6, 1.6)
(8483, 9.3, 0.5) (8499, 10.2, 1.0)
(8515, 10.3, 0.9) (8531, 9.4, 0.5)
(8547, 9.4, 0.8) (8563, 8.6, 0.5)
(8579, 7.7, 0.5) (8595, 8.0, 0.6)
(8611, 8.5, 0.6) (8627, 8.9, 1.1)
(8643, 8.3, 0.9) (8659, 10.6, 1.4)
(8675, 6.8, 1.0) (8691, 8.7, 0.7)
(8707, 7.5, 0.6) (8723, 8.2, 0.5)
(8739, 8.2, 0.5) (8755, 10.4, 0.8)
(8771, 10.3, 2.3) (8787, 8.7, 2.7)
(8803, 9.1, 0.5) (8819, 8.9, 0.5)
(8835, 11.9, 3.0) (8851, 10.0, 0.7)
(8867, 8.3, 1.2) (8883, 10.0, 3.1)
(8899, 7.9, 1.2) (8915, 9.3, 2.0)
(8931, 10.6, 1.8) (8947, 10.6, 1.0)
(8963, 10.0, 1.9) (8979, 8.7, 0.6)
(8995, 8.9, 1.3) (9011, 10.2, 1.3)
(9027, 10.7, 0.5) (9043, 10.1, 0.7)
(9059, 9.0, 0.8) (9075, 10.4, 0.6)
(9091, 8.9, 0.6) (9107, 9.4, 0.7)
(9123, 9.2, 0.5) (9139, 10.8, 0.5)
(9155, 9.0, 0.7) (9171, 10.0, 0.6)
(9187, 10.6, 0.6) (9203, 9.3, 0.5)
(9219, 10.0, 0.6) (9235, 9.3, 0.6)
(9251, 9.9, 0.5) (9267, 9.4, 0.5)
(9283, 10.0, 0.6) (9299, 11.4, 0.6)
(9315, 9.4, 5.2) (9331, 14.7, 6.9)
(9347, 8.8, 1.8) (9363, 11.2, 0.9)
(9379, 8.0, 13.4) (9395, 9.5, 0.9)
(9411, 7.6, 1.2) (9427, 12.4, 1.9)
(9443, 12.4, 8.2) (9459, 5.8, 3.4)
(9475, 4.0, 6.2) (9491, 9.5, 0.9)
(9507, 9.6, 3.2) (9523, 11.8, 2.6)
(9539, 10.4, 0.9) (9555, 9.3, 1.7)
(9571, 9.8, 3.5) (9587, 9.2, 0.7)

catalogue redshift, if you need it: 0.685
